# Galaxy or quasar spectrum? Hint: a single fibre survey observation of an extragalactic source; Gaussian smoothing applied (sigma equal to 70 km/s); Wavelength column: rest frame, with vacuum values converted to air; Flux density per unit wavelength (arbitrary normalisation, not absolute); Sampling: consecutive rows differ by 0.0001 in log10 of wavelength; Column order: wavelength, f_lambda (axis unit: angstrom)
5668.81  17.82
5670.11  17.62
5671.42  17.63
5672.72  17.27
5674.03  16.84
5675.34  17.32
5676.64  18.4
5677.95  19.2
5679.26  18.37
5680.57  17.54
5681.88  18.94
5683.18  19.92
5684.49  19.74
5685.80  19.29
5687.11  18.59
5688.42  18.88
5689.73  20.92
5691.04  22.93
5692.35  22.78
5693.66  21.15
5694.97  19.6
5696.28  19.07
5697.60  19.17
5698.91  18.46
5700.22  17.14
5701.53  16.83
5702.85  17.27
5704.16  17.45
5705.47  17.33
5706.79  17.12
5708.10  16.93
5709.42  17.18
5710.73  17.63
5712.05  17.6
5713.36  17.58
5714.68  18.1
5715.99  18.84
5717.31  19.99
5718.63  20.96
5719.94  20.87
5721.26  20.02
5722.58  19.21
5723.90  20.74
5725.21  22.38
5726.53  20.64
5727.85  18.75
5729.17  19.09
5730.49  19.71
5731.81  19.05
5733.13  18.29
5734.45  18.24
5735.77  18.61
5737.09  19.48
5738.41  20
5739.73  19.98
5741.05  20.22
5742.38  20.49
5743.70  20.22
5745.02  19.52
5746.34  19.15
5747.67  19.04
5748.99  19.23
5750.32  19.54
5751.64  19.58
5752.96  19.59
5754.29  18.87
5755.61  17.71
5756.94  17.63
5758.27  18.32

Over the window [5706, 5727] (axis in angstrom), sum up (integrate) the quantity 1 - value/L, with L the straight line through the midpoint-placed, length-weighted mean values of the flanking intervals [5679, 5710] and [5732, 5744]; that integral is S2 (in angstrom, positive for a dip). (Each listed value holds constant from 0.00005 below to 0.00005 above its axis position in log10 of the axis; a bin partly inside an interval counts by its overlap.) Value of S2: 0.1 angstrom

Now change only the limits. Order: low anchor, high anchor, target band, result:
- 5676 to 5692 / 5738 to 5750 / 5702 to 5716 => 1.5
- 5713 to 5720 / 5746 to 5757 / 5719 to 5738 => -0.4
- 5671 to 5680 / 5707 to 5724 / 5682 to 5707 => -1.2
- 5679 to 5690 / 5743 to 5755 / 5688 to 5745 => 0.1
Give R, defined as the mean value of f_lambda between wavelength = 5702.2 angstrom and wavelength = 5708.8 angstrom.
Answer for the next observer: 17.2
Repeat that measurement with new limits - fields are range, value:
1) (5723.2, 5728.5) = 20.6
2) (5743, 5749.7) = 19.4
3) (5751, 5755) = 19.3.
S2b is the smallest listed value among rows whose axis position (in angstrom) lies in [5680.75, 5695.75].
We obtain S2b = 18.59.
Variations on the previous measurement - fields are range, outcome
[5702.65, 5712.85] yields 16.93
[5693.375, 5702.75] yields 16.83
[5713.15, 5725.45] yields 17.58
